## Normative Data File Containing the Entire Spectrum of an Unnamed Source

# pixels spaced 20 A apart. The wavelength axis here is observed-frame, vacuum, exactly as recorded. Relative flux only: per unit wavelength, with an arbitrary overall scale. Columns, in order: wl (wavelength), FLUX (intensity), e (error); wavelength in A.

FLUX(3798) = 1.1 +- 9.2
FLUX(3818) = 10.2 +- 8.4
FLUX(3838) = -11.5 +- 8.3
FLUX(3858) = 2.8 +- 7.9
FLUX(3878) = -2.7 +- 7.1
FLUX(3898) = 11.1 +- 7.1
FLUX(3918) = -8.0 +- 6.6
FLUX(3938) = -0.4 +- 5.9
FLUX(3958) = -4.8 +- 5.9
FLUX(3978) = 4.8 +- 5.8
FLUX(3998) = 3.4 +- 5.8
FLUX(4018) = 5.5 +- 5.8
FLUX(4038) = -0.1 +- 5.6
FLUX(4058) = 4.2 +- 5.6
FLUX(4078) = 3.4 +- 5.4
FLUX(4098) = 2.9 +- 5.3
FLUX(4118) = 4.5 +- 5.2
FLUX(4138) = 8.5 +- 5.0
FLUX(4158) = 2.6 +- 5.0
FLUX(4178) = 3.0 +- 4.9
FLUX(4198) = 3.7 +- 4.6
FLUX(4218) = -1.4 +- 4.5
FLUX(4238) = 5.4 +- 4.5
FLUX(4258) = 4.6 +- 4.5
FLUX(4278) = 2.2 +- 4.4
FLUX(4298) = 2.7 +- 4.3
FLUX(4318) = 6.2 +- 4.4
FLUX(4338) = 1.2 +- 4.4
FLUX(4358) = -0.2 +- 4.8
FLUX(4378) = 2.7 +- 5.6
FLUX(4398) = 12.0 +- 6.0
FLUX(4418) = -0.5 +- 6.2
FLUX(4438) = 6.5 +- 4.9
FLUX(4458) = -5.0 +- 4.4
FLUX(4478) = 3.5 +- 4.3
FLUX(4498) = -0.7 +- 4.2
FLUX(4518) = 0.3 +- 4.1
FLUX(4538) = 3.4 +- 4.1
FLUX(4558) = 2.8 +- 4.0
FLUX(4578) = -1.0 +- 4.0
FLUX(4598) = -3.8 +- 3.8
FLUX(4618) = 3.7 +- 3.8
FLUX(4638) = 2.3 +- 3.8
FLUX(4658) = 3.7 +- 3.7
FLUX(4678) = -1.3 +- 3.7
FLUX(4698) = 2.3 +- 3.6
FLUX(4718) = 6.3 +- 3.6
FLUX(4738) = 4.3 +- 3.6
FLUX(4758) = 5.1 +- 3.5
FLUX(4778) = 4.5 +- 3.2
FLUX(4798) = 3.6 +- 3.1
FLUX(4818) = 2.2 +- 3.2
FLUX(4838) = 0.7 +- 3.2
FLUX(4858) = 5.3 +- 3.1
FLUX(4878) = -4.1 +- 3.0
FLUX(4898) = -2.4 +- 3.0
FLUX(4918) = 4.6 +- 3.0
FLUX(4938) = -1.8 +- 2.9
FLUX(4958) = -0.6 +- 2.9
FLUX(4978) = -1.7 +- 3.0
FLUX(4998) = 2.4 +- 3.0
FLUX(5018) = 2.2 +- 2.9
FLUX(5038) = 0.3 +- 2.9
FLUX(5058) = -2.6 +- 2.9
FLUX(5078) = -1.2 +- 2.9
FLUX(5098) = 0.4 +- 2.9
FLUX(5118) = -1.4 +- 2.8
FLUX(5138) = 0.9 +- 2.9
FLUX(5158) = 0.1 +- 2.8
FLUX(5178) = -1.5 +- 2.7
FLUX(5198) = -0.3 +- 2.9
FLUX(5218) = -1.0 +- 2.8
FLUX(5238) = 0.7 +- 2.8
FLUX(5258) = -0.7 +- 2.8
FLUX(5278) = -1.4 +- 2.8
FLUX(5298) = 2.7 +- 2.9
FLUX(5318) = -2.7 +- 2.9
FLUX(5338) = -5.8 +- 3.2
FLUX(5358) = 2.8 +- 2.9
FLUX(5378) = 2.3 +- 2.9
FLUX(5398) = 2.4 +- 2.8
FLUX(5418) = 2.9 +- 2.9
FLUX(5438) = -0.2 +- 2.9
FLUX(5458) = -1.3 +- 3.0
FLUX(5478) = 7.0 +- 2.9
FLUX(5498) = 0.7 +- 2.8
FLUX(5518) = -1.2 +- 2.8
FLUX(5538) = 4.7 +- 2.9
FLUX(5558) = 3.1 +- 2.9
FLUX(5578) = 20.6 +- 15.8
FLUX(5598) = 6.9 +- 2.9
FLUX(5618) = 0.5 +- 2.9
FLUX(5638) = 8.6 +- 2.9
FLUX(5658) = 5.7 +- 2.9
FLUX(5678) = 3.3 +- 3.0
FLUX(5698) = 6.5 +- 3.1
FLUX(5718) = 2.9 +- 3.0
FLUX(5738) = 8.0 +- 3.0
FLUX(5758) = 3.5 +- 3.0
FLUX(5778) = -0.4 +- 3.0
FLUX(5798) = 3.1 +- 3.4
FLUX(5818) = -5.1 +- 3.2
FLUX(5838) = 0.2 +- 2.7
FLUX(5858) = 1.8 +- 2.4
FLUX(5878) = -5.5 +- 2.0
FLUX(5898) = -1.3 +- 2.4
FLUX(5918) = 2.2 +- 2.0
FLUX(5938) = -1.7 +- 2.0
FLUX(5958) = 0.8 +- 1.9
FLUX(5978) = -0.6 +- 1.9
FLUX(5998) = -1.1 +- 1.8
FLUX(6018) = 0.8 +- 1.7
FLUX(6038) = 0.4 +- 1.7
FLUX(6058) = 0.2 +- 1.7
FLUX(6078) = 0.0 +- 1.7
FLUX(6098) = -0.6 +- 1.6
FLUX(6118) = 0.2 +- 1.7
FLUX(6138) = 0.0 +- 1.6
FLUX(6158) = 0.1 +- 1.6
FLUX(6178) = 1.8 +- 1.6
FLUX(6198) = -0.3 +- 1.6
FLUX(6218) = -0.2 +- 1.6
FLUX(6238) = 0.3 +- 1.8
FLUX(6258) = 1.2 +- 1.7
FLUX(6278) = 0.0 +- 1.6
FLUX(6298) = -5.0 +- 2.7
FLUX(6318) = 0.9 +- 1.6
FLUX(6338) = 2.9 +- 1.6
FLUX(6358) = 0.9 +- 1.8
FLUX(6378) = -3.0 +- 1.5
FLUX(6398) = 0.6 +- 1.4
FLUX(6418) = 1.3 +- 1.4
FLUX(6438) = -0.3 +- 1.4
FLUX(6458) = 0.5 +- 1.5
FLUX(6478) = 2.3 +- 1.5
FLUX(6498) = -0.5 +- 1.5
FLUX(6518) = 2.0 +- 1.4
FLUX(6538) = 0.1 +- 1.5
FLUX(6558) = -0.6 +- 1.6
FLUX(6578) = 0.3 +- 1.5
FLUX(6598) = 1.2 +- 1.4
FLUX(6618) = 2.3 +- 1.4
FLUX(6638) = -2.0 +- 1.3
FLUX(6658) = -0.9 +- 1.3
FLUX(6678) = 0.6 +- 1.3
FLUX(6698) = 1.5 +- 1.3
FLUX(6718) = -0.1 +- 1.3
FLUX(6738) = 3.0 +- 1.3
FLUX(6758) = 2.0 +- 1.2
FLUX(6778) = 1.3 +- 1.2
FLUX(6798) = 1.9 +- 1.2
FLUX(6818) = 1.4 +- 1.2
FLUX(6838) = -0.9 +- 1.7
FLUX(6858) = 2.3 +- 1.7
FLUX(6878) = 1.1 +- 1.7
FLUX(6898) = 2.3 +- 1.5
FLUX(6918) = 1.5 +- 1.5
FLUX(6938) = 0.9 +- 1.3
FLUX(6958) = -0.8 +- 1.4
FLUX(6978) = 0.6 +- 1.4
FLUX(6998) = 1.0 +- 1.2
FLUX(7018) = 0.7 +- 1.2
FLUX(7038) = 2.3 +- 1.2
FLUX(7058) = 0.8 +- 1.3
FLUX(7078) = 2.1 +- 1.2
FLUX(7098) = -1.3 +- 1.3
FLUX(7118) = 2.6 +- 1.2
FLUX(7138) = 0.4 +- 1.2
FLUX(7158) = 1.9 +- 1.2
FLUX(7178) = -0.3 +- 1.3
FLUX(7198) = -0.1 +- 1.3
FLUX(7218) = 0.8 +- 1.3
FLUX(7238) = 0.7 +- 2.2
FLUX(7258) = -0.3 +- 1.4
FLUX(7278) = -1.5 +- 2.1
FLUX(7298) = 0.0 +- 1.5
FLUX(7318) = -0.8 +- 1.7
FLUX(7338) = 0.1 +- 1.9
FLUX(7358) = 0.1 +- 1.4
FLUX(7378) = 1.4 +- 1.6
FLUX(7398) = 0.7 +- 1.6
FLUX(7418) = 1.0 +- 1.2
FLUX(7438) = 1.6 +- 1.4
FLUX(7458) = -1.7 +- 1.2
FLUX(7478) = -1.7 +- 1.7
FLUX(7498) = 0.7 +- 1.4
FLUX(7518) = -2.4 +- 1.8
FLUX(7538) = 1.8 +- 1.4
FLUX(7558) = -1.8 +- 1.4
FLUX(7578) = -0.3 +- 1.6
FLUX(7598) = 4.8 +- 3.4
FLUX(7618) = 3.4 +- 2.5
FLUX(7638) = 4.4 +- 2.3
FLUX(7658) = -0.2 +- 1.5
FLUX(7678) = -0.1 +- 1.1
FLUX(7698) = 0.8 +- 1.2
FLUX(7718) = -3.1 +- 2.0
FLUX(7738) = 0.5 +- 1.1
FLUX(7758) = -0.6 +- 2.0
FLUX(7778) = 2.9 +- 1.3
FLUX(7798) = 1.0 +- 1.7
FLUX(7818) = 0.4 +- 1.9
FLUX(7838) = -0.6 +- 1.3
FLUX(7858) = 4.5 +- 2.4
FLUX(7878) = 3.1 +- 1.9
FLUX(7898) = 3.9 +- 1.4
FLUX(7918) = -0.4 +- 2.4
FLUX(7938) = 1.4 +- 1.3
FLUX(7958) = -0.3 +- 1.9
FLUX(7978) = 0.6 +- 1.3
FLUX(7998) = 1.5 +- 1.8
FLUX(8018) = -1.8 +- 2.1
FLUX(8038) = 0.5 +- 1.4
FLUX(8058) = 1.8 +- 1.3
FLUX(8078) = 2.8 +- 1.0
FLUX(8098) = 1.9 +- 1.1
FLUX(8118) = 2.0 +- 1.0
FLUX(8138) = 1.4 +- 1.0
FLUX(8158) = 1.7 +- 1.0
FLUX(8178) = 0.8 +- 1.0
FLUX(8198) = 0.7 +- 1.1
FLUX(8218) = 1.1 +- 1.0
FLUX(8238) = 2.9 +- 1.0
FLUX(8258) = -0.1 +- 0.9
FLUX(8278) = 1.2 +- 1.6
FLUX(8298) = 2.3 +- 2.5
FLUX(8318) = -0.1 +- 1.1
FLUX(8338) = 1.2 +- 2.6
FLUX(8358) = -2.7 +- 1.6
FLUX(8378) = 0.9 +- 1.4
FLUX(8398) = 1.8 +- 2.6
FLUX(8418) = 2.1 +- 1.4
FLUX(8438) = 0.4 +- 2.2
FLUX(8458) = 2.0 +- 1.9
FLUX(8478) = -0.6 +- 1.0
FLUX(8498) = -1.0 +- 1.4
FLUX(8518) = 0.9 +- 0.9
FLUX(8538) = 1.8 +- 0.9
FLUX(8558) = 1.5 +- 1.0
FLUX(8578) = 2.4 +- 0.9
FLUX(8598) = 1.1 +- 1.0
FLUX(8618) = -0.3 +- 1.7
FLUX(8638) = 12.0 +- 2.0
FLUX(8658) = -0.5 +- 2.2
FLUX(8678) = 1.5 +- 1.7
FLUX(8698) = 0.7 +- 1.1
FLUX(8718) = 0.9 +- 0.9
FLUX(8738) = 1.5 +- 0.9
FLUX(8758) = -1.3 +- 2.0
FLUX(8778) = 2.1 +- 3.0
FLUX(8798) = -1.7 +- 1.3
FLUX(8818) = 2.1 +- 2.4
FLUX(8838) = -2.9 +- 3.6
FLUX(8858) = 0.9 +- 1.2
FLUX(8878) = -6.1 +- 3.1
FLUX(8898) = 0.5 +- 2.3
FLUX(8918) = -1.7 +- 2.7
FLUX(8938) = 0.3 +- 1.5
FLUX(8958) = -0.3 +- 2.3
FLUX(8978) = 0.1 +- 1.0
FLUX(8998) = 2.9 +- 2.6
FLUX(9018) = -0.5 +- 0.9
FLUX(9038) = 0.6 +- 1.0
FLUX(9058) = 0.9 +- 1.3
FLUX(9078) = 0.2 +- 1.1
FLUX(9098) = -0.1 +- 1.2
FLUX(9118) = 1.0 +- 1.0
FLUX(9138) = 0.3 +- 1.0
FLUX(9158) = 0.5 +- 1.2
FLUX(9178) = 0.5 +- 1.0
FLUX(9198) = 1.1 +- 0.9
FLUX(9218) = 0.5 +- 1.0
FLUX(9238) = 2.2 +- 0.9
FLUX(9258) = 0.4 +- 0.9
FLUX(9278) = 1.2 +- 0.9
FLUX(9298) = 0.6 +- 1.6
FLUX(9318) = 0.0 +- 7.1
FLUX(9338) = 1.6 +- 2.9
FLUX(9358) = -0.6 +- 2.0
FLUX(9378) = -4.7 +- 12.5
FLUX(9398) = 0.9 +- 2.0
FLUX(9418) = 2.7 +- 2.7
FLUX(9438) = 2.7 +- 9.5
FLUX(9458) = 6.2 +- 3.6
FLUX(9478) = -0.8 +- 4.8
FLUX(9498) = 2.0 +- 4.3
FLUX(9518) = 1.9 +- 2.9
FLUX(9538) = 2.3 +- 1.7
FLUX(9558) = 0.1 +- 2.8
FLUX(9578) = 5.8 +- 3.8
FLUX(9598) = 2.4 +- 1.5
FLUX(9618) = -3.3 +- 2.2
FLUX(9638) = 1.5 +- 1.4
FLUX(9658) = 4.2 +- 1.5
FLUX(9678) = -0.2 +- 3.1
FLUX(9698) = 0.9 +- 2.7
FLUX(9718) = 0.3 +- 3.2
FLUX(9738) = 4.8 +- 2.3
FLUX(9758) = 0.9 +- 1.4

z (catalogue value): 0.72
